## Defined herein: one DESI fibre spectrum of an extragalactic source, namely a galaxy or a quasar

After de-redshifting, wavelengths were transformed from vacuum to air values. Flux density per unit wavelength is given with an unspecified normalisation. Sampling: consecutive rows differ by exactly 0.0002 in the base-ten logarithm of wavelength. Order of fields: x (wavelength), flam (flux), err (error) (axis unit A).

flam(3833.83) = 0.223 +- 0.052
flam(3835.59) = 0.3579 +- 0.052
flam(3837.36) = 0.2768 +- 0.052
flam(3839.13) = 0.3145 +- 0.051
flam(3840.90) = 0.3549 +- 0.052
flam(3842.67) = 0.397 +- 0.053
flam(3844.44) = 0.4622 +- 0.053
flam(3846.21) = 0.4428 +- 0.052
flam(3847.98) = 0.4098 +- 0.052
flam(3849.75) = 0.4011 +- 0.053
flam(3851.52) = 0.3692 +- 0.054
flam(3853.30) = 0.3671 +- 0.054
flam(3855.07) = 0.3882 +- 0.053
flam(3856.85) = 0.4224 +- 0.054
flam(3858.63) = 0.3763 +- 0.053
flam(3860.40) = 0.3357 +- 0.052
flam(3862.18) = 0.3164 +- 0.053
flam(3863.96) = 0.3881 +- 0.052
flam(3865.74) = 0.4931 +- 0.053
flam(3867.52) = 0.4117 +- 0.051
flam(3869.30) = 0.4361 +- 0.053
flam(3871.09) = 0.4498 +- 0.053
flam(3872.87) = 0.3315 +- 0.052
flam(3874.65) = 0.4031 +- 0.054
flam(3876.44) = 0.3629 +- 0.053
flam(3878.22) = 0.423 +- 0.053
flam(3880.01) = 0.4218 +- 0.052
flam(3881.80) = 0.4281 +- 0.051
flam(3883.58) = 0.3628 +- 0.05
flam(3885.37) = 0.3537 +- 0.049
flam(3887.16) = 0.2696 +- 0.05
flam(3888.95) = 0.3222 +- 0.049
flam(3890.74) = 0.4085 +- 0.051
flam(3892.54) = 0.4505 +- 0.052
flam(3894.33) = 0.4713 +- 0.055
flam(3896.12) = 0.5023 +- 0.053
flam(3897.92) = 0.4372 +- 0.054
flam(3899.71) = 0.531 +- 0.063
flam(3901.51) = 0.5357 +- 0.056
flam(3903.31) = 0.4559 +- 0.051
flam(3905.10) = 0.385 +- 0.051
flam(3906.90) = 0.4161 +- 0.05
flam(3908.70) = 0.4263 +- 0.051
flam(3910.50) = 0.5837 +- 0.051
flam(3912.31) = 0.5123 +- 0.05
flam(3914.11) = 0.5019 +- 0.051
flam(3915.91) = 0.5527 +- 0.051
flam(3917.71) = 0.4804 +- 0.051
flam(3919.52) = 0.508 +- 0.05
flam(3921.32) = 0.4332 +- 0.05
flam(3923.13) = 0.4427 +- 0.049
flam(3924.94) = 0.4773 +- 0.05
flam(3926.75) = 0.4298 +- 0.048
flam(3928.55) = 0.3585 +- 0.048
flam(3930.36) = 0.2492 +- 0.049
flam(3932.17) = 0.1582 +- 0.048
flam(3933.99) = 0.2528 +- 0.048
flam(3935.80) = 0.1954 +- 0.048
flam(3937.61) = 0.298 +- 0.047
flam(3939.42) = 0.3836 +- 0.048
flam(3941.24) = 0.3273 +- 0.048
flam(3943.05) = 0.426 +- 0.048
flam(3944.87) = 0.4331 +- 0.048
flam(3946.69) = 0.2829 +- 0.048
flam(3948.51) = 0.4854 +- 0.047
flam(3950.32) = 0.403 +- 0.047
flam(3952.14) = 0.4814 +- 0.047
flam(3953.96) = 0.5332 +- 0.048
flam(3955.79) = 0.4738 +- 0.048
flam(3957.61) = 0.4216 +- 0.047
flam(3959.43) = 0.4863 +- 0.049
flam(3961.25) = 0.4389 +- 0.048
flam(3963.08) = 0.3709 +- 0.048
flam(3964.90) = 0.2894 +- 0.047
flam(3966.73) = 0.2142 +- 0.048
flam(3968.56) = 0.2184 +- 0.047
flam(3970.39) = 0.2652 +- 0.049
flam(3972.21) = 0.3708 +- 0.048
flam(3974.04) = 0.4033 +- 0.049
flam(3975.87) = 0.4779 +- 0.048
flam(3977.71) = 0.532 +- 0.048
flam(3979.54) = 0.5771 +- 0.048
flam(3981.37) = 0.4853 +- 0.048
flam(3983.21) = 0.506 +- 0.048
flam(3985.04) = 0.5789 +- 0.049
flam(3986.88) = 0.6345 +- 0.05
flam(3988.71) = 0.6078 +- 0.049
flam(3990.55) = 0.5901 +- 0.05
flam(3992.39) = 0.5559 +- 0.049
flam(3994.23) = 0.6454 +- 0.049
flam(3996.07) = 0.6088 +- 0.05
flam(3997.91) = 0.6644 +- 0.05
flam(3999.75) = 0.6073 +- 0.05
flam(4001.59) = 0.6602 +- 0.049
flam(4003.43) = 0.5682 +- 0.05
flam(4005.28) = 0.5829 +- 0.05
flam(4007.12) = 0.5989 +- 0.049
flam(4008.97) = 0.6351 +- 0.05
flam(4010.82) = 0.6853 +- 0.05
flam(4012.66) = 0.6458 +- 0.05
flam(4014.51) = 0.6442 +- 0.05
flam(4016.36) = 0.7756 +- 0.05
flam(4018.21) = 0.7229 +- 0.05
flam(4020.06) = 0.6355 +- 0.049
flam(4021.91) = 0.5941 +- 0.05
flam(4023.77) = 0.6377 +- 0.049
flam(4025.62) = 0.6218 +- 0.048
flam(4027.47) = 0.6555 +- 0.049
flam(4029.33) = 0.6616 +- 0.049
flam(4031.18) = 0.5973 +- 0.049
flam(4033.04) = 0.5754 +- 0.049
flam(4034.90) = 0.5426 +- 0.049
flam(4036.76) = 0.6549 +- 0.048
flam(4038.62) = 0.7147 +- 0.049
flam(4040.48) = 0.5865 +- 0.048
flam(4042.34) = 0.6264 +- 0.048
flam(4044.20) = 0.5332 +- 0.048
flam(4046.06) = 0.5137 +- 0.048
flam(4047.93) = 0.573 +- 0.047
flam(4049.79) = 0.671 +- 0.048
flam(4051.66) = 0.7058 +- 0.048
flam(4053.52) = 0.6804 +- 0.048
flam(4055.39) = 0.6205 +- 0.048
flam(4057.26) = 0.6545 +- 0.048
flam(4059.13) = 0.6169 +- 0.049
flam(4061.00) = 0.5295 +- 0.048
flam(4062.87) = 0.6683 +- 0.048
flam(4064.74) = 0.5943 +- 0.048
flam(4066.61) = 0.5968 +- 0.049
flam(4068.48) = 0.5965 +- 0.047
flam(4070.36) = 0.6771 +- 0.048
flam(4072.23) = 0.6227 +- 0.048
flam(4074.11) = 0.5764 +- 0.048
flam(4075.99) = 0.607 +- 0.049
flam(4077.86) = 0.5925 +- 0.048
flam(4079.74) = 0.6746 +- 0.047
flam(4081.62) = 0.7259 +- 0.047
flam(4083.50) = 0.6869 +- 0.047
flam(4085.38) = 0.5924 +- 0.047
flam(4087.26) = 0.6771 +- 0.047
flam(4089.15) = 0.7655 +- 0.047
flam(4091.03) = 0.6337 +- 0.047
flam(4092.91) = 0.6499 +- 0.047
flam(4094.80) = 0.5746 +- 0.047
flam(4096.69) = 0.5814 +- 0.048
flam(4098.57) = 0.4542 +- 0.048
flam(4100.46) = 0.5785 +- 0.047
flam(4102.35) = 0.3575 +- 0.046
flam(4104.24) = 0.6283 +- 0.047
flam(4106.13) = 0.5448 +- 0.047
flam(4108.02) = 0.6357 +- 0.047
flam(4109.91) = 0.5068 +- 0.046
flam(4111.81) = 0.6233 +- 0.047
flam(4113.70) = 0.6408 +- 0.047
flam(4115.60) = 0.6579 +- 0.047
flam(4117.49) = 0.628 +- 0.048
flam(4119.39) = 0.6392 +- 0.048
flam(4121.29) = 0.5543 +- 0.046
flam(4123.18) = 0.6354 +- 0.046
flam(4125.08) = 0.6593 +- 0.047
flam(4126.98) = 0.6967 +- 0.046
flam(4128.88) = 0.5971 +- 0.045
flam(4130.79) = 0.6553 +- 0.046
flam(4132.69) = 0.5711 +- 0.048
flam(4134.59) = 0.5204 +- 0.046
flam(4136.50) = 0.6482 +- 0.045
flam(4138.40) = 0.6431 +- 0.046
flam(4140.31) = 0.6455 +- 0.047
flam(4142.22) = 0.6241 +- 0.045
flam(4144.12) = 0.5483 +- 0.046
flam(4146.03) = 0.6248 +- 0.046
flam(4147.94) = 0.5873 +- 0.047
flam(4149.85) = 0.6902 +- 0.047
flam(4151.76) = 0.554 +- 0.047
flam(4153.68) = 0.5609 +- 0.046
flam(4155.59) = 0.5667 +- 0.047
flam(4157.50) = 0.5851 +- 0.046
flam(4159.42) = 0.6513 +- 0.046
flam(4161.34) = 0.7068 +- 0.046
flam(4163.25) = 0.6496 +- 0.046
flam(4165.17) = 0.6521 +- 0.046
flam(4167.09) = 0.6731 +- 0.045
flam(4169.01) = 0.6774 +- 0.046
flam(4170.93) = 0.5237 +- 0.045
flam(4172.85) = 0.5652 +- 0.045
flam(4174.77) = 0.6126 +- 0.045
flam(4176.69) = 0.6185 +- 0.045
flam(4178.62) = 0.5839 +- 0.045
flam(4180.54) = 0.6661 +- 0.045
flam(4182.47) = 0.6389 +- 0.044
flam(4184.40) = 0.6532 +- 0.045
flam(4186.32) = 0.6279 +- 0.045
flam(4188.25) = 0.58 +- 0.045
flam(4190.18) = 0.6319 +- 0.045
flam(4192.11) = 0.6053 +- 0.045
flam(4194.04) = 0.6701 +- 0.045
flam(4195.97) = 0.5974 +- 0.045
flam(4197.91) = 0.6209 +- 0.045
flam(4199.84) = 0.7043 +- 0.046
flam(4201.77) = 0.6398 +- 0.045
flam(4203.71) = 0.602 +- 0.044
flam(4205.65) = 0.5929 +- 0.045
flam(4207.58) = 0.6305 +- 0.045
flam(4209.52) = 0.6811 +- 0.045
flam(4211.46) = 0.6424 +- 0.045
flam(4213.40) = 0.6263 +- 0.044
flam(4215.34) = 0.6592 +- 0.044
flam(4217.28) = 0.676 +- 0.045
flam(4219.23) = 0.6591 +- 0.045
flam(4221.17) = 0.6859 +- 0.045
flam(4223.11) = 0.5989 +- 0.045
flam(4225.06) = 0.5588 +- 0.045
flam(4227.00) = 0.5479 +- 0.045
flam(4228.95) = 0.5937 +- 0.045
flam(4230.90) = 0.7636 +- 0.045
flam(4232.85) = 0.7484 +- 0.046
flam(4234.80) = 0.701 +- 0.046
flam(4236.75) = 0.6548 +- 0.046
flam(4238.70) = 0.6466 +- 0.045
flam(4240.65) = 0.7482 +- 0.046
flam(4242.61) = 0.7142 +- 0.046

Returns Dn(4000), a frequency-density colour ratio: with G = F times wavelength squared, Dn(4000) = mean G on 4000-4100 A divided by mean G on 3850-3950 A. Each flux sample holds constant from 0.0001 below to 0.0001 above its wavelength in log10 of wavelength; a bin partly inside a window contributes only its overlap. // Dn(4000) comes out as 1.7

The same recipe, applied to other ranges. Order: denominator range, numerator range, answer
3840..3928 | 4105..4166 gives 1.64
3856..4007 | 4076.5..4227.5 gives 1.57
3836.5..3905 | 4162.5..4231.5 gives 1.84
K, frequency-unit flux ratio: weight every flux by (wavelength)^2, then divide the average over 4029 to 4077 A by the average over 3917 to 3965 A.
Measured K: 1.7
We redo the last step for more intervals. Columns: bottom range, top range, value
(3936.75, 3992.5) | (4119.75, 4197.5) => 1.56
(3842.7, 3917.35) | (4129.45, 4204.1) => 1.69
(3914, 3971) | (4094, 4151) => 1.71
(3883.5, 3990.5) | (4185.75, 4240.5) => 1.74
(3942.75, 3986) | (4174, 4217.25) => 1.67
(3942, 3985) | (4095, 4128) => 1.51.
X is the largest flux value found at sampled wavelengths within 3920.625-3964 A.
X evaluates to 0.5332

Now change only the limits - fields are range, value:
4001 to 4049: 0.7756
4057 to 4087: 0.7259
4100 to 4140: 0.6967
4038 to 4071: 0.7147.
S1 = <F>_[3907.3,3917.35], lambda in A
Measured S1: 0.509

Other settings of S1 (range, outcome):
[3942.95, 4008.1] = 0.487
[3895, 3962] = 0.424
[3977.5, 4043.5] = 0.618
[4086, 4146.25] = 0.606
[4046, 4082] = 0.626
